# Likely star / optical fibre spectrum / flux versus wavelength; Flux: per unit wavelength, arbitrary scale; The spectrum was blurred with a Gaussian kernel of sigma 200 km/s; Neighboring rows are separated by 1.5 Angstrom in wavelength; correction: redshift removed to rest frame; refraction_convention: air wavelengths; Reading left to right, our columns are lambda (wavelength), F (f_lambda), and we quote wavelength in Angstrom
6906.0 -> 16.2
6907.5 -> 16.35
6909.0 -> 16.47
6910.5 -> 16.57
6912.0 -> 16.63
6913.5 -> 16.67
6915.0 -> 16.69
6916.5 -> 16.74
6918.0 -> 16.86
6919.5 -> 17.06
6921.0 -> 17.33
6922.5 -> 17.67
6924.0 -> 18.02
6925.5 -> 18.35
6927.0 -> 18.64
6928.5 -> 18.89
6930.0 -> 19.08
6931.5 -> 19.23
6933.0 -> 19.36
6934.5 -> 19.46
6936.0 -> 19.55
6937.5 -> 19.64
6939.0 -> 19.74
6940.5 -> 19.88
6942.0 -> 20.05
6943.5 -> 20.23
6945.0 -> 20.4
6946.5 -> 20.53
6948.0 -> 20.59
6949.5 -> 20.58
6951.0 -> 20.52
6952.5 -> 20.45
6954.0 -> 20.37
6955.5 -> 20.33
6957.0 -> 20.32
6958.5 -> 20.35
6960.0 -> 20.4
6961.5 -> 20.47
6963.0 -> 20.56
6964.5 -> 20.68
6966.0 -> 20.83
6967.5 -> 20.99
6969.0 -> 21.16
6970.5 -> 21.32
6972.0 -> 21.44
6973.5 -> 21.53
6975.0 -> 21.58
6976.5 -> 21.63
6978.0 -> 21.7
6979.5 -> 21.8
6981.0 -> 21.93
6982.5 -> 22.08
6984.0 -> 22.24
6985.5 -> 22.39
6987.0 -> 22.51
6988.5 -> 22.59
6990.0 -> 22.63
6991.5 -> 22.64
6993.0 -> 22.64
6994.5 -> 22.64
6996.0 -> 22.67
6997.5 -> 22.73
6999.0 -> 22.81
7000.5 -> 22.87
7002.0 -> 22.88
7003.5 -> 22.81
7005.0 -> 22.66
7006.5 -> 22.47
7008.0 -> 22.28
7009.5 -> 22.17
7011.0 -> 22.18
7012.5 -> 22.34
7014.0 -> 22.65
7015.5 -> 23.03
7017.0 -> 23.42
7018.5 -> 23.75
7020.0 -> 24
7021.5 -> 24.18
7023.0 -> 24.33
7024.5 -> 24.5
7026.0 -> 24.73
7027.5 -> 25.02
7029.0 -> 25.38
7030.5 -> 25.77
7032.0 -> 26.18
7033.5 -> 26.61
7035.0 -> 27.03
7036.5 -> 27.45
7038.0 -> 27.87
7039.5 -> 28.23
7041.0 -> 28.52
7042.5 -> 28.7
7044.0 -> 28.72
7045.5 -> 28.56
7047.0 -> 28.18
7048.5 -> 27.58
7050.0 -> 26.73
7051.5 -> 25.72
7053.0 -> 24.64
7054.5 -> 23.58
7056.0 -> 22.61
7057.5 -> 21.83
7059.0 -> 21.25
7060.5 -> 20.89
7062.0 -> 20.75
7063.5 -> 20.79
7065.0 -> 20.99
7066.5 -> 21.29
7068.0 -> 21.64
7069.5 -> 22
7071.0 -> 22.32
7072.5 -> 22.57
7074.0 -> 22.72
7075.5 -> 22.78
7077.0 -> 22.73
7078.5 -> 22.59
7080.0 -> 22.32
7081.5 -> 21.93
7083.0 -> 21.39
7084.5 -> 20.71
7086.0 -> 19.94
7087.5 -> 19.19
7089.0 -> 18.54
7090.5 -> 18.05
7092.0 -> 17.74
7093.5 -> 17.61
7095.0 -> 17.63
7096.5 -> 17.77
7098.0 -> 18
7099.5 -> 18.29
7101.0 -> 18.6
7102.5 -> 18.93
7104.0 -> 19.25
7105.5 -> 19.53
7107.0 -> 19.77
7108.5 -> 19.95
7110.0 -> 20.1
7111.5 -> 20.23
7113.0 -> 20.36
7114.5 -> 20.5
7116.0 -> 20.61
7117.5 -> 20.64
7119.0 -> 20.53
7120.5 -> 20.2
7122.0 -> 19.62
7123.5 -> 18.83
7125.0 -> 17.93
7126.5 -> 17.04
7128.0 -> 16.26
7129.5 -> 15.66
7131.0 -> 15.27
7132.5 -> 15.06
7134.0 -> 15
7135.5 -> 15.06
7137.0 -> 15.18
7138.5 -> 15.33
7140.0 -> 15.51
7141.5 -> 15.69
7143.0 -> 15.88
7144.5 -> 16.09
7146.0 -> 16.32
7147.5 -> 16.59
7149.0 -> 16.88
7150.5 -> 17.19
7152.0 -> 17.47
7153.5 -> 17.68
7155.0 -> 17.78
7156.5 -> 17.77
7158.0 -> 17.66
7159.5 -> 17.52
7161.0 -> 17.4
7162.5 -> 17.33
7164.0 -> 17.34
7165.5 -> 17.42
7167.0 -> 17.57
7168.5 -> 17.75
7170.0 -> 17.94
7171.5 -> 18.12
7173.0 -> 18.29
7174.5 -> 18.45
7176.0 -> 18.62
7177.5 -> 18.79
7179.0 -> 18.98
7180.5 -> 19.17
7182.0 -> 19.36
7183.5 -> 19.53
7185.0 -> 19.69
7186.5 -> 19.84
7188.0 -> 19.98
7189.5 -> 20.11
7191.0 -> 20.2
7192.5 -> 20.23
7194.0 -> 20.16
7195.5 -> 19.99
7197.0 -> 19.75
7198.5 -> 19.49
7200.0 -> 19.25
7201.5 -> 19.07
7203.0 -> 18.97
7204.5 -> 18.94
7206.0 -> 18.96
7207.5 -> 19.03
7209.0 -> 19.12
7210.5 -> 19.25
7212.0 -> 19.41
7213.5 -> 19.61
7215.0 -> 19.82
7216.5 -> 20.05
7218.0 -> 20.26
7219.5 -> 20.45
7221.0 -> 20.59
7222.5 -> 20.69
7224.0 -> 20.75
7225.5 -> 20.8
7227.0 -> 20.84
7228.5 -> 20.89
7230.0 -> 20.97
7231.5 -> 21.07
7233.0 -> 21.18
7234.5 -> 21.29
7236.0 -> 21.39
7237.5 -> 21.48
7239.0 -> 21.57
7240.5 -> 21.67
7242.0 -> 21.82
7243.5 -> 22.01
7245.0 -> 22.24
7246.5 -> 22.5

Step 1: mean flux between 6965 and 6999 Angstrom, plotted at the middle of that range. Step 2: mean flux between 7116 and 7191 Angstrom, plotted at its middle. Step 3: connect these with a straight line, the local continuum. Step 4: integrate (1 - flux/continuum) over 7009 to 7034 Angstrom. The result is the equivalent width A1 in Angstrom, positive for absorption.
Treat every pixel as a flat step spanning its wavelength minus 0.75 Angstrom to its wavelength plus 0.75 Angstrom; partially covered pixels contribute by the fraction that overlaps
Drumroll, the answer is -3.7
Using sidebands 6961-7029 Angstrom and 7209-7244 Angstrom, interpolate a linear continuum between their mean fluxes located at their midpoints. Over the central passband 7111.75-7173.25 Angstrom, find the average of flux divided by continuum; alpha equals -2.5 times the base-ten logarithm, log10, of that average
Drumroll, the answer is 0.22 mag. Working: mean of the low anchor 22.5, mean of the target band 17.4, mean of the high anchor 20.7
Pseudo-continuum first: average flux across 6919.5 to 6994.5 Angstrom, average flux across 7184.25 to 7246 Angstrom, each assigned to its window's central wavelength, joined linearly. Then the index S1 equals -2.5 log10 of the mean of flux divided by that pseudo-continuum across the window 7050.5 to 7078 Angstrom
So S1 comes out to -0.10 mag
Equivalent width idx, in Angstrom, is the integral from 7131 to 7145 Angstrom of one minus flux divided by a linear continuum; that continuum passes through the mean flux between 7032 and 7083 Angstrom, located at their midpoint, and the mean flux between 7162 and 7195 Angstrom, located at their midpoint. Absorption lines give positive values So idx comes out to 3.6 Angstrom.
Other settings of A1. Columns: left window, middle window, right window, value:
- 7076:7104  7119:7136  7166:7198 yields 2.0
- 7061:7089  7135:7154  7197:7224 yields 4.0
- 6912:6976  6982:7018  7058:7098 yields -4.6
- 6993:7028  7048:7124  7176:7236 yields 3.7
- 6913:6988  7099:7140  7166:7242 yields 3.4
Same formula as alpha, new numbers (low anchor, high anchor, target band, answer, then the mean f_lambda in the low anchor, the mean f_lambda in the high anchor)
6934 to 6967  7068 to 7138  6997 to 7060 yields -0.24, 20.3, 19.3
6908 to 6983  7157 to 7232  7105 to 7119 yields -0.04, 19.6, 19.3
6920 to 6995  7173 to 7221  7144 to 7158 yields 0.15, 20.6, 19.5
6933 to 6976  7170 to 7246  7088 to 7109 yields 0.09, 20.5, 20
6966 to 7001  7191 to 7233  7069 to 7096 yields 0.03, 22.1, 20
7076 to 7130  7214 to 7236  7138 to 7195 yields 0.12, 19.4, 20.7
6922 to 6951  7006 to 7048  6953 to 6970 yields 0.03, 19.5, 25.3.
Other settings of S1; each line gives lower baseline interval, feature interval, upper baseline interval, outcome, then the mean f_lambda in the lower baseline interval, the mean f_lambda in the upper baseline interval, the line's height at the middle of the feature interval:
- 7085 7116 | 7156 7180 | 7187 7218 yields 0.08 mag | 19.1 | 19.6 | 19.4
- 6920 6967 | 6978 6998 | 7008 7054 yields 0.01 mag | 19.8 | 25.5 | 22.7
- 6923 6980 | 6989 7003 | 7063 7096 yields -0.11 mag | 20.3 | 20.8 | 20.4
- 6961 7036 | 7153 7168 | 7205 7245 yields 0.21 mag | 22.9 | 20.6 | 21.2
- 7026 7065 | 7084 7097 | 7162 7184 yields 0.23 mag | 25.4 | 18.3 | 22.9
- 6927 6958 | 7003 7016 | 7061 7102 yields -0.12 mag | 19.9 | 20.4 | 20.2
